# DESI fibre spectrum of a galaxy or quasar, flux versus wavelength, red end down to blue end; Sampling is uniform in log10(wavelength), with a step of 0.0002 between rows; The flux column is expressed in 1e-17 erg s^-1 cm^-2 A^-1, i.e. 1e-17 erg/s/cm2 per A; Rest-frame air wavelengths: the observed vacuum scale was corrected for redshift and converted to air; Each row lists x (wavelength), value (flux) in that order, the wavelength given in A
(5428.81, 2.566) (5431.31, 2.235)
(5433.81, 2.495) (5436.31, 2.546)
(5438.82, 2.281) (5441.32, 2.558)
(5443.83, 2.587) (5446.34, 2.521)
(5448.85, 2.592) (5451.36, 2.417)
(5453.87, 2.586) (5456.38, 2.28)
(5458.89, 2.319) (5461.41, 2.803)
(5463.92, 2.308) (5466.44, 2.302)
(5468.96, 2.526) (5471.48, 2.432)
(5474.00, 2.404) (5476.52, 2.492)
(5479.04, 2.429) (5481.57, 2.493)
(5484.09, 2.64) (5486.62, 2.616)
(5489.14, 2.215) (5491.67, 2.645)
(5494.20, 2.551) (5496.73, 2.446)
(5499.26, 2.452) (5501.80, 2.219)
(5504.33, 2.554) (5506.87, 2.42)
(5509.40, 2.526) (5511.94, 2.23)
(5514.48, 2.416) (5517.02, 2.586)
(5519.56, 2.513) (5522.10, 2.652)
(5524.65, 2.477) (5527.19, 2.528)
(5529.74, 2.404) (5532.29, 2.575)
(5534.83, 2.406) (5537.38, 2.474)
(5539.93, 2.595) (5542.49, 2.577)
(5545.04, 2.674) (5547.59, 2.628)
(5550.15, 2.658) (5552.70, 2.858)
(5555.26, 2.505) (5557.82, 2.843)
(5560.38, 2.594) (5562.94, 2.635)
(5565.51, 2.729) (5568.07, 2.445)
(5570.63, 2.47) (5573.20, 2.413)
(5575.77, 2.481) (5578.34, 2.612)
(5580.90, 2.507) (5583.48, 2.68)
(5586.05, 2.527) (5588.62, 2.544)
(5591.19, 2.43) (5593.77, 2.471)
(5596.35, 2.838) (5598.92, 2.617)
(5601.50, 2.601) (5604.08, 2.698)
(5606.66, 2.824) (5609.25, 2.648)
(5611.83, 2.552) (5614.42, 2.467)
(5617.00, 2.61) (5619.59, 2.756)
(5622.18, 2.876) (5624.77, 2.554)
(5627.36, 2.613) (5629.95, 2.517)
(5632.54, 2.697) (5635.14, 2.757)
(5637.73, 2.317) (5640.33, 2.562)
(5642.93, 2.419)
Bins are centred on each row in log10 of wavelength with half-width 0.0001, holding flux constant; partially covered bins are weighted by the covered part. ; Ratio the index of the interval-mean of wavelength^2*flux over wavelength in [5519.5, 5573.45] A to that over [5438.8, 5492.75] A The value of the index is 1.07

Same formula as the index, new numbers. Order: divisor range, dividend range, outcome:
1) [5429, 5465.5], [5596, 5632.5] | 1.14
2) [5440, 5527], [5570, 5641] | 1.10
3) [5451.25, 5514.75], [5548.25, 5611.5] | 1.10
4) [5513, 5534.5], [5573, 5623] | 1.07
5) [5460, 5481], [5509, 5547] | 1.04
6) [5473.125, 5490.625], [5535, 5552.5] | 1.08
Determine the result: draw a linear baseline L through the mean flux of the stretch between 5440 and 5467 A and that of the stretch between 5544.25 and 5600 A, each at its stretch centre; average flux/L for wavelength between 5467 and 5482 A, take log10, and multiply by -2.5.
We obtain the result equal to 0.02 mag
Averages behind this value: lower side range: 2.48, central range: 2.45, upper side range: 2.6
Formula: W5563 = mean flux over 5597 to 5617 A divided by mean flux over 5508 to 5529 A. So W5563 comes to 1.06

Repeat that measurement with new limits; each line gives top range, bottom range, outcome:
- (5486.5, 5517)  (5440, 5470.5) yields 0.98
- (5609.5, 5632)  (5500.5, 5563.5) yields 1.03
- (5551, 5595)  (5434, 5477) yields 1.04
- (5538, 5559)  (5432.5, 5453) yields 1.06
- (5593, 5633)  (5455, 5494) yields 1.07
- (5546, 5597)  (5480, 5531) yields 1.05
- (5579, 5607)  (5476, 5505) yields 1.05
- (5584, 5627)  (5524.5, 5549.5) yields 1.03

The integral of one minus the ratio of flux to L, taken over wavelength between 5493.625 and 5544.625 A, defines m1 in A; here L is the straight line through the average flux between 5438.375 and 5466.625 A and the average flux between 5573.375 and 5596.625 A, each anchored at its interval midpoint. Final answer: 0.6 A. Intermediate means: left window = 2.47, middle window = 2.48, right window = 2.55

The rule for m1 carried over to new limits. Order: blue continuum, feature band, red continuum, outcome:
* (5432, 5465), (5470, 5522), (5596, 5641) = 1.15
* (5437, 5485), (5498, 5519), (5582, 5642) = 0.73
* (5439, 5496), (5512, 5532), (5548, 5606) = 0.35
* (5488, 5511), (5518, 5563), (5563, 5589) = -1.59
